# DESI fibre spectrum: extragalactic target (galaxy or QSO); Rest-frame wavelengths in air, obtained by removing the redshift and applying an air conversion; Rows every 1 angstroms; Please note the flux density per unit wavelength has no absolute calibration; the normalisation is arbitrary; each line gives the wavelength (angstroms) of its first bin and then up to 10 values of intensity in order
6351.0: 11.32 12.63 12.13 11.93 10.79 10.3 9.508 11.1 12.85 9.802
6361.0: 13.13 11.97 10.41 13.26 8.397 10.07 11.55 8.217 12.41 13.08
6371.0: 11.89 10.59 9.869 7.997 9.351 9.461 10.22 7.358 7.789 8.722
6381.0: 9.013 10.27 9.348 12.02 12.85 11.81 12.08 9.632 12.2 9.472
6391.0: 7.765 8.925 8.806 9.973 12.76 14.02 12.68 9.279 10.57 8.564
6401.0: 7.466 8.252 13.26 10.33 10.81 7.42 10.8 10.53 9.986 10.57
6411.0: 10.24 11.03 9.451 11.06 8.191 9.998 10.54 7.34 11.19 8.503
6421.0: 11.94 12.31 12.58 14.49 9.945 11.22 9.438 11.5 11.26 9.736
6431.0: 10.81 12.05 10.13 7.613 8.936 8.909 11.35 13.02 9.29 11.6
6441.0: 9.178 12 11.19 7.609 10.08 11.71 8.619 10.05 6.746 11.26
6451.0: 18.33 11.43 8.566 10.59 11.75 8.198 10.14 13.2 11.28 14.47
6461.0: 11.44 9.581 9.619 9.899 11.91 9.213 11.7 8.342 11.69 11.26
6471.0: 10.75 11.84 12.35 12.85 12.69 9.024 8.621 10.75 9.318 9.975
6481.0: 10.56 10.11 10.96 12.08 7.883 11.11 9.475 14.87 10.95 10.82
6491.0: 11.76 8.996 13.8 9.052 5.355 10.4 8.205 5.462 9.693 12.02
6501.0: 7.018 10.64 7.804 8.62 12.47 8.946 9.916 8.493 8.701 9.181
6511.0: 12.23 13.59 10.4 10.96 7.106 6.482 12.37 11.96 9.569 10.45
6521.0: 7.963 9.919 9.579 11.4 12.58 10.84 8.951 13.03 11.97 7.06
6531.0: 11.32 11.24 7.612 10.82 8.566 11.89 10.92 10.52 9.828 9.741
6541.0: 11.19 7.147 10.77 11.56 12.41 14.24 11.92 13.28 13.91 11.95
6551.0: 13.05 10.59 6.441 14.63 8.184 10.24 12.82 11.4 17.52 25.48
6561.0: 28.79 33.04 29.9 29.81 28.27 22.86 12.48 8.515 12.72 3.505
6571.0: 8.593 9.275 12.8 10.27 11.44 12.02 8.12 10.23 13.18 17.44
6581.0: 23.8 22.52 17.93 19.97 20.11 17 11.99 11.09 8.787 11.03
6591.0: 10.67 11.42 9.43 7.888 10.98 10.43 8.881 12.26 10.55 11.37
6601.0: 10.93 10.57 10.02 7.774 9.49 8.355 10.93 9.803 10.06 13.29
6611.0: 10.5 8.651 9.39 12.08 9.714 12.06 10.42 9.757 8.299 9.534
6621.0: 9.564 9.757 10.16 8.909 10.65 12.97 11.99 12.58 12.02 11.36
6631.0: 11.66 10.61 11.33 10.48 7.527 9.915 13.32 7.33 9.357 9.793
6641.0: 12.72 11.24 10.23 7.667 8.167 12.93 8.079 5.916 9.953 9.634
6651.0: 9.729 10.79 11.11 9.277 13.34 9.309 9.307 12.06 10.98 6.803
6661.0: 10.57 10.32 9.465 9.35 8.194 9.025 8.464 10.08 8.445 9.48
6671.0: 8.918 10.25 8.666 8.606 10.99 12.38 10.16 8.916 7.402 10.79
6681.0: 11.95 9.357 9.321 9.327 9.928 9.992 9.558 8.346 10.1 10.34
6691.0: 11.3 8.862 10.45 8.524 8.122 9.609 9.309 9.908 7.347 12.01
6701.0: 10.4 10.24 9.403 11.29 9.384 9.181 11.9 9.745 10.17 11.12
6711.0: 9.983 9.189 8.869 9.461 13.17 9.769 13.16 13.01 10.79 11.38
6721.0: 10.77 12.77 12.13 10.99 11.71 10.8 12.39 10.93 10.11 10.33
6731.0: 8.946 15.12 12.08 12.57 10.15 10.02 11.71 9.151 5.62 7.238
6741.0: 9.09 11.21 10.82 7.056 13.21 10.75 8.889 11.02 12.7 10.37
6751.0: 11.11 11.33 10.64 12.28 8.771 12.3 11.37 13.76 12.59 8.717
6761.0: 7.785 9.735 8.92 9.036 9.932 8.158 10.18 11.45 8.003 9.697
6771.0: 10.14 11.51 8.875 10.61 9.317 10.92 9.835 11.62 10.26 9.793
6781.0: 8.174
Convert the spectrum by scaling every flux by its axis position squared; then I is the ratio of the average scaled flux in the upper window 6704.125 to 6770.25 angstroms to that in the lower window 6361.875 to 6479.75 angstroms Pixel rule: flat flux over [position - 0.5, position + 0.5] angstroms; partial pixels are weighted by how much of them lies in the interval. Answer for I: 1.11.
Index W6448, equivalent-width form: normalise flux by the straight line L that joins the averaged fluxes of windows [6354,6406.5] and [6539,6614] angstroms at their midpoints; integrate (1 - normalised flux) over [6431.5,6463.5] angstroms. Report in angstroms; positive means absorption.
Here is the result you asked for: 2.1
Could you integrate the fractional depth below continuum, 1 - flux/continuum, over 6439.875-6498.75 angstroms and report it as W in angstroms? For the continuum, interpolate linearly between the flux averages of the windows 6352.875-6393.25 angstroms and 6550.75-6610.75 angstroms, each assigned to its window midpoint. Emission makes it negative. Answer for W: 6.9 angstroms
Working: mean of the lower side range 10.4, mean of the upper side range 13.7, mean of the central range 10.5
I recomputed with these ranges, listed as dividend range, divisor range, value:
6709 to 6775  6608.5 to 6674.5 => 1.08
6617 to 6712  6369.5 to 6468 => 1.03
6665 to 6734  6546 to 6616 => 0.79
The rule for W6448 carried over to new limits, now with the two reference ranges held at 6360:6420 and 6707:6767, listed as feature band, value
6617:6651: 1.2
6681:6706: 2.0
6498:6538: 1.3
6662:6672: 1.3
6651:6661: 0.2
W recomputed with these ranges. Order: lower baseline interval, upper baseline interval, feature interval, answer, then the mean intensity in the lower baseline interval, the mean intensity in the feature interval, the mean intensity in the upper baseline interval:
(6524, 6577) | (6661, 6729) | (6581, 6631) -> 2.4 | 13.2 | 11.5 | 10.1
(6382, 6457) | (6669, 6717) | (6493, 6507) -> 1.6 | 10.5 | 9.11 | 9.88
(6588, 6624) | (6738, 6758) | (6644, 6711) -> 3.3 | 10.1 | 9.75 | 10.4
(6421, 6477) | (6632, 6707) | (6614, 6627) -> -0.4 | 10.8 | 10.3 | 9.78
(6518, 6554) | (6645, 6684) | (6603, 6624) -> 0.4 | 10.8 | 9.95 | 9.72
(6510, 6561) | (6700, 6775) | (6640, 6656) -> 1.3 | 11.3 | 10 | 10.5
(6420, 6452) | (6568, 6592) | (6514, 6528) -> 2.4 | 10.8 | 10.1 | 13.1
